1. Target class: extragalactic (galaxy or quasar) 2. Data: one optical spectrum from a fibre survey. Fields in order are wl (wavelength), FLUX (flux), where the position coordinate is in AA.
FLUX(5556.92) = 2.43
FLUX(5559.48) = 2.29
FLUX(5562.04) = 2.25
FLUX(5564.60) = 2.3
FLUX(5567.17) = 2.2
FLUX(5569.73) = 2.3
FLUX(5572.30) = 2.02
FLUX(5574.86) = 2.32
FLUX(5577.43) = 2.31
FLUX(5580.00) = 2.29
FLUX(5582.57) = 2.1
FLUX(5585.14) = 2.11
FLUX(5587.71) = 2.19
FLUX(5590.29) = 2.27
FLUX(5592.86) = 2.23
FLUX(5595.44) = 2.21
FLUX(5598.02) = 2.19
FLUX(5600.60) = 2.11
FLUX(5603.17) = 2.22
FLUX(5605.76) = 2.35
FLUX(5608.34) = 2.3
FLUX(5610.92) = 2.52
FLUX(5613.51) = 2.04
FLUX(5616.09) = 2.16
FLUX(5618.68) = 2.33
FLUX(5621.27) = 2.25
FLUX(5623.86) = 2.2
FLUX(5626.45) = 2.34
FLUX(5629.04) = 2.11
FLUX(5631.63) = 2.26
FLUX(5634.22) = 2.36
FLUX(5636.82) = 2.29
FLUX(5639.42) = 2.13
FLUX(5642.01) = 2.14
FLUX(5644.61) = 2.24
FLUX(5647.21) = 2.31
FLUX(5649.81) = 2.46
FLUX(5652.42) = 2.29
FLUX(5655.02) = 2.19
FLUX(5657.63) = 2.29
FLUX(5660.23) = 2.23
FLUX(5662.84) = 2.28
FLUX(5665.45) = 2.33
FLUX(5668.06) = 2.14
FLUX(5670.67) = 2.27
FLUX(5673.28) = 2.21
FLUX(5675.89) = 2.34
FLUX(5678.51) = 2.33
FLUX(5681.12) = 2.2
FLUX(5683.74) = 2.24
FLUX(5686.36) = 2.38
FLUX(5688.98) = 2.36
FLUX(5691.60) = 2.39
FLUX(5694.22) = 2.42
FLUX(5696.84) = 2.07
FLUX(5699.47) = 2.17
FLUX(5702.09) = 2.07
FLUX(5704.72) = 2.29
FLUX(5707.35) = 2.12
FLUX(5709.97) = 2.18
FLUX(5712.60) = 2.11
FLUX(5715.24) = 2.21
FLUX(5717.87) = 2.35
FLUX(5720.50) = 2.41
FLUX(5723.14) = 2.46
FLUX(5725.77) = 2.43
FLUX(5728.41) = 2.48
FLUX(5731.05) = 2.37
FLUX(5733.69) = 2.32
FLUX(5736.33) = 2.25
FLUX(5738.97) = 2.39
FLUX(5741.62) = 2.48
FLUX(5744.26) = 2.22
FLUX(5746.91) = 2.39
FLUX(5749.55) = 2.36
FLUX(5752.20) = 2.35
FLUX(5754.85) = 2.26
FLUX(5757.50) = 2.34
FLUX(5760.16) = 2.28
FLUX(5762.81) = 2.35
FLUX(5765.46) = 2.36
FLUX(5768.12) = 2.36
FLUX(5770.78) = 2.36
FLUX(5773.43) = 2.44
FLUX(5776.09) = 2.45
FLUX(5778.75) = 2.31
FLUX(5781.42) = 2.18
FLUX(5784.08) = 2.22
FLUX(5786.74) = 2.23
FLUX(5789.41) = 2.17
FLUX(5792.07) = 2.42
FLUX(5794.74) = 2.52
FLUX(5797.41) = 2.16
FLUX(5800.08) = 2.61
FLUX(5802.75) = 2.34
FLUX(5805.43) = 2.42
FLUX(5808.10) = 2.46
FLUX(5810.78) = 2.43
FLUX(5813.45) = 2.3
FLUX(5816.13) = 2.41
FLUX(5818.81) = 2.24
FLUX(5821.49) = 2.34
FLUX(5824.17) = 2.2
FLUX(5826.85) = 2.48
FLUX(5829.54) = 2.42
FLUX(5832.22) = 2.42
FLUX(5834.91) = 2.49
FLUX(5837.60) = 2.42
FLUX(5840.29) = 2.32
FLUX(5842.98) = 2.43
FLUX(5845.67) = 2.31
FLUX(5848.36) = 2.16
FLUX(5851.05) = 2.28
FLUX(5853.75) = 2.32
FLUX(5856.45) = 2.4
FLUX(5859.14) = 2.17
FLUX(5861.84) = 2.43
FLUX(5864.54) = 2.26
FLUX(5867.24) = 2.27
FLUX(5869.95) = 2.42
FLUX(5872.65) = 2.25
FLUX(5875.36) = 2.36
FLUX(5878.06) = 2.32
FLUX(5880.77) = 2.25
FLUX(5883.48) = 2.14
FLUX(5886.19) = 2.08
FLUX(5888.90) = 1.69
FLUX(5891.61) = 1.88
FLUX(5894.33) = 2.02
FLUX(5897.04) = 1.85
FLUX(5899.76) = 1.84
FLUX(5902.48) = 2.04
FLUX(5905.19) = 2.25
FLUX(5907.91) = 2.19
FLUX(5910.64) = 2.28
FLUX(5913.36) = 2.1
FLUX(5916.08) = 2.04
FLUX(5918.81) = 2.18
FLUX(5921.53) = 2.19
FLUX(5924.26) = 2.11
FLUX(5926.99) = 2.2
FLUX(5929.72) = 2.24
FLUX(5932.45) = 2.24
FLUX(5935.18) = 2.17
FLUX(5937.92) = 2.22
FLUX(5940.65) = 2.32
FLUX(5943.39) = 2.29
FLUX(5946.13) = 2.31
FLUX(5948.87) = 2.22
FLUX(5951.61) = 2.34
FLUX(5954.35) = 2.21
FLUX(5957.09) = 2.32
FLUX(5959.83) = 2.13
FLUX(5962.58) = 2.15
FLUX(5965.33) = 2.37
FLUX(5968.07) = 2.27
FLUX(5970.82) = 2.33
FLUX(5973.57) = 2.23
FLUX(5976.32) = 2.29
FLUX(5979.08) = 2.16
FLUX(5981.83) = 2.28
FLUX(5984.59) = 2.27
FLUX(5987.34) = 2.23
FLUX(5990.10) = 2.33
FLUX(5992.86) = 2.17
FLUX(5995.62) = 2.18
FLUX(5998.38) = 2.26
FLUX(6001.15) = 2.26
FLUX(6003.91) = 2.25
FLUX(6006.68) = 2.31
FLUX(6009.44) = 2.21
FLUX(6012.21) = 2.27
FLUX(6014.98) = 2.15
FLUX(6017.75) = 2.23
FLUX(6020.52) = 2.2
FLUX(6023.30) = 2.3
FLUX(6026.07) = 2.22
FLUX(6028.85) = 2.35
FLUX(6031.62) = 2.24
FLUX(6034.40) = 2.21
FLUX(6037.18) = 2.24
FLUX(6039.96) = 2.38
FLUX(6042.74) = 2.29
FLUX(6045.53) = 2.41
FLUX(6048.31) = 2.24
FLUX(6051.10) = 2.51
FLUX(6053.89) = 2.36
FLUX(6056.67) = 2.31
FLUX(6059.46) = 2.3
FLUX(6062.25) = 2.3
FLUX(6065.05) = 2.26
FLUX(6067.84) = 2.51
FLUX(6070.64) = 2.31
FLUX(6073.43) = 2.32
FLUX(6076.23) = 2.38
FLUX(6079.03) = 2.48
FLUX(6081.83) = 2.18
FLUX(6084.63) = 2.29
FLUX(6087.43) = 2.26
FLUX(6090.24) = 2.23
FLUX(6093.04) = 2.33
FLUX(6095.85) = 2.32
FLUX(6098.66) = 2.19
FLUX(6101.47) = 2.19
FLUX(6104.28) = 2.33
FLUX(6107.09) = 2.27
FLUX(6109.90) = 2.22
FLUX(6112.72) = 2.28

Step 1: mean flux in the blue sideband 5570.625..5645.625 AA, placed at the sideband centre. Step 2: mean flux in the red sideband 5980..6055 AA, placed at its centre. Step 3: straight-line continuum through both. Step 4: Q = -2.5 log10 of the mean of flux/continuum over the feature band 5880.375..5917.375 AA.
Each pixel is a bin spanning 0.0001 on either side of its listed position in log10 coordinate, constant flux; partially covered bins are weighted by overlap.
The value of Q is 0.11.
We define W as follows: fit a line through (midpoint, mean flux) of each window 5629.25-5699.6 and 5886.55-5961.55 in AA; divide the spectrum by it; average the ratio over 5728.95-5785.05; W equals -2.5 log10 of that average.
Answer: -0.054 mag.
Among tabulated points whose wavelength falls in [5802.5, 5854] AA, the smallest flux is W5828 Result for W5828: 2.16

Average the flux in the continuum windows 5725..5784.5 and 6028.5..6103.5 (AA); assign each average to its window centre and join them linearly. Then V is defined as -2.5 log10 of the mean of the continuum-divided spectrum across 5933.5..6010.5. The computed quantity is 0.03 mag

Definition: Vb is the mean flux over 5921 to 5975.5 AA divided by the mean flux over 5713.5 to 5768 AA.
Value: 0.95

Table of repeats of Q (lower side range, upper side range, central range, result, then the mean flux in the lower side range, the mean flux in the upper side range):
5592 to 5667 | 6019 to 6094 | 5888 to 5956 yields 0.07 mag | 2.25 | 2.31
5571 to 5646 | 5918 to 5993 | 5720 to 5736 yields -0.08 mag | 2.23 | 2.24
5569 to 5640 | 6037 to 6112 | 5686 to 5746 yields -0.02 mag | 2.23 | 2.31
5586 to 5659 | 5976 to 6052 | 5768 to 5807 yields -0.04 mag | 2.25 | 2.26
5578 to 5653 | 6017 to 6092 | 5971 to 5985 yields 0.02 mag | 2.24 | 2.31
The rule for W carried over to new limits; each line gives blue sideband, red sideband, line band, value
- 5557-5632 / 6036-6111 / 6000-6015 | 0.024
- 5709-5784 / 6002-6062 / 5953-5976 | 0.021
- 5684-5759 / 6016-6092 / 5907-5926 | 0.074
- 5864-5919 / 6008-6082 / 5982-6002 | -0.001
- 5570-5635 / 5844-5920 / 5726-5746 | -0.076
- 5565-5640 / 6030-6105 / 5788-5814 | -0.056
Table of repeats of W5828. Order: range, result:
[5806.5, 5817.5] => 2.3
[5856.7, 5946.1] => 1.69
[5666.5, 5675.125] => 2.14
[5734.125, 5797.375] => 2.17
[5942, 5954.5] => 2.21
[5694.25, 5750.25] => 2.07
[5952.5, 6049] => 2.13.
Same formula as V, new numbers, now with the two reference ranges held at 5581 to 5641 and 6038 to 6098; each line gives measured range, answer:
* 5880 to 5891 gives 0.14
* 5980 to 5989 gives 0.03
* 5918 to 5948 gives 0.04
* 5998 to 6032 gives 0.03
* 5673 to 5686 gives -0.02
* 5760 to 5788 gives -0.03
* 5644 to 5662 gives -0.02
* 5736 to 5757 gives -0.04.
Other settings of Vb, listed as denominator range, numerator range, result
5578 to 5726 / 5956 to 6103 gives 1.01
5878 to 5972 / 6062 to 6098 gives 1.07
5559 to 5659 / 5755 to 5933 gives 1.01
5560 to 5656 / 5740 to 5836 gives 1.05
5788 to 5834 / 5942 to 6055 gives 0.96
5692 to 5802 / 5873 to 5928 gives 0.91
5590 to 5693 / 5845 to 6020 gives 0.98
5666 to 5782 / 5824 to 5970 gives 0.97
